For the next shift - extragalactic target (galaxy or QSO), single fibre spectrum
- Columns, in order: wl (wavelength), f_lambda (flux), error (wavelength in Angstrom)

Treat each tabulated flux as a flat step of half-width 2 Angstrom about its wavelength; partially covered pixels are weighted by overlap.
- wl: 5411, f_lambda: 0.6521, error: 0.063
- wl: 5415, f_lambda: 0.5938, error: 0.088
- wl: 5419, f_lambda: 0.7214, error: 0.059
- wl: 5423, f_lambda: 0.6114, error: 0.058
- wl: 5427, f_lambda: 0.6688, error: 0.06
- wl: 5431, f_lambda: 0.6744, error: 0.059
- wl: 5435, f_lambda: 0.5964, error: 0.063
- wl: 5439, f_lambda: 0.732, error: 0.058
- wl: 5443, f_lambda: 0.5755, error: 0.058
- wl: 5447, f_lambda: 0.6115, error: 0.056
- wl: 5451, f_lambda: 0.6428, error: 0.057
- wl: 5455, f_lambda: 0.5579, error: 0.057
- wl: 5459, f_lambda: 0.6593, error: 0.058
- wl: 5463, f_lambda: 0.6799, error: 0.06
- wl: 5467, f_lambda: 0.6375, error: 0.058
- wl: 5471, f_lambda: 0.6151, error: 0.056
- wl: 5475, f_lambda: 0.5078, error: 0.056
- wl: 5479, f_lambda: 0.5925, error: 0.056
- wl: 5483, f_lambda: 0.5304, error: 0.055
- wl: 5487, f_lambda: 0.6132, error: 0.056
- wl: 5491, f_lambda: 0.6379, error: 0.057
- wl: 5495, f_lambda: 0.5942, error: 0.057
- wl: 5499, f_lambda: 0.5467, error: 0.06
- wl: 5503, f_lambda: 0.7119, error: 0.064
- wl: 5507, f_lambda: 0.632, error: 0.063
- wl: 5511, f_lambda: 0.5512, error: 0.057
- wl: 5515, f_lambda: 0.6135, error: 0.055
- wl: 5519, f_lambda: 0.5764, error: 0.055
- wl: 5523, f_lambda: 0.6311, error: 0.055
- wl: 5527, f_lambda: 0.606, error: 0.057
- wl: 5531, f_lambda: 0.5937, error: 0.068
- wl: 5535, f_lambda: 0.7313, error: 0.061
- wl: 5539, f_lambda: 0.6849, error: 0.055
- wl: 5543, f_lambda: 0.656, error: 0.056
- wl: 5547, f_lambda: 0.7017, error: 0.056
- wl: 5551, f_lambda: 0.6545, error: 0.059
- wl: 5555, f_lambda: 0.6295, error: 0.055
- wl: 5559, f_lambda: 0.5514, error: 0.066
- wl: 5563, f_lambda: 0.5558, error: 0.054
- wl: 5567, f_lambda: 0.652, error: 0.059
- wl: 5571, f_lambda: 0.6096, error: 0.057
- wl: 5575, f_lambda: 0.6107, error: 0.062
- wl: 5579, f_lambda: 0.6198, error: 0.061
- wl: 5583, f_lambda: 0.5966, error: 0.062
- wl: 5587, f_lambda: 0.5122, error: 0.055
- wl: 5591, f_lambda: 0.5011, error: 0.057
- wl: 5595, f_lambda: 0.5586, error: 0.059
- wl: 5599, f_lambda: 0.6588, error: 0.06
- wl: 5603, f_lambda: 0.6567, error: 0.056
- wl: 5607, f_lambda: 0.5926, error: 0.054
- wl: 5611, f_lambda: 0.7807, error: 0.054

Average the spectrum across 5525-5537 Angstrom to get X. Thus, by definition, 0.644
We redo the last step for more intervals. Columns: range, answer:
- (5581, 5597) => 0.542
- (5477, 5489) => 0.579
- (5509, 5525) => 0.593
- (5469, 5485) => 0.561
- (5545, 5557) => 0.662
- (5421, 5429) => 0.64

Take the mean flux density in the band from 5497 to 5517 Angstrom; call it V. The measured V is 0.611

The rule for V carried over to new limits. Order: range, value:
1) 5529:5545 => 0.666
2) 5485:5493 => 0.626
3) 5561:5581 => 0.61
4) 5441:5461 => 0.609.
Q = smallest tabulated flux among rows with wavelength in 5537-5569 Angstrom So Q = 0.5514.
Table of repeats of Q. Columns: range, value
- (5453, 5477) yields 0.5078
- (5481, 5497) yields 0.5304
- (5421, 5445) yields 0.5755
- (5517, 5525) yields 0.5764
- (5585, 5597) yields 0.5011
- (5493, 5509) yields 0.5467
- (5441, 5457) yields 0.5579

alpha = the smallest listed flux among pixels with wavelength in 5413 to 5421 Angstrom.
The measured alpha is 0.5938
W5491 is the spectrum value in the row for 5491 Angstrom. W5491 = 0.6379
